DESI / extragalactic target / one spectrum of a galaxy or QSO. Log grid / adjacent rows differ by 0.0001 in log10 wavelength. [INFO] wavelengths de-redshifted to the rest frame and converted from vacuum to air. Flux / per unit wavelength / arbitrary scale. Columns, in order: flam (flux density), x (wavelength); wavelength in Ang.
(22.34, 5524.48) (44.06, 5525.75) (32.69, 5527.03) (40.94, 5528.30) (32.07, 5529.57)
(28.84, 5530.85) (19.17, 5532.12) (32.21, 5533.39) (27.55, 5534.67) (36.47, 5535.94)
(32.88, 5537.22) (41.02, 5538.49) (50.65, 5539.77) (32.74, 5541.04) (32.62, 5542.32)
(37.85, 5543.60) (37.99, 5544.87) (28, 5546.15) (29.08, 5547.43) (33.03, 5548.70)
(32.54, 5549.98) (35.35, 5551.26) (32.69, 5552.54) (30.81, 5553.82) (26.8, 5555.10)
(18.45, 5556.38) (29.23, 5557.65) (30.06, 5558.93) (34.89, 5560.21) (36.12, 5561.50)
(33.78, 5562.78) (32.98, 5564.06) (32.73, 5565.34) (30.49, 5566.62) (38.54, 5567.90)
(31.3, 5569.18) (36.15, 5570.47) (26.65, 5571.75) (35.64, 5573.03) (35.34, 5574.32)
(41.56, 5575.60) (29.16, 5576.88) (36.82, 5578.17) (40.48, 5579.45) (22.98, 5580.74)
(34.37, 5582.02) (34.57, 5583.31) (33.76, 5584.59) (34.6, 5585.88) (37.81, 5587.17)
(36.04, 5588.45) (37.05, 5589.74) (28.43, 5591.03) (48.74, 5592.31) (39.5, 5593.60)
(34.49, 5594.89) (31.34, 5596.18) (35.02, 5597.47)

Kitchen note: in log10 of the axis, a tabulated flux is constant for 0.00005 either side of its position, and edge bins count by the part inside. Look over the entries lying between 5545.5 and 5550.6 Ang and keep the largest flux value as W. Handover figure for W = 33.03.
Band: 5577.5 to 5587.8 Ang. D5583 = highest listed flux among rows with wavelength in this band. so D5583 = 40.48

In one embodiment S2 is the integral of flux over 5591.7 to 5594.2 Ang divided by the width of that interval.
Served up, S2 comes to 44.1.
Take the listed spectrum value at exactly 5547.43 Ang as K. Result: 29.08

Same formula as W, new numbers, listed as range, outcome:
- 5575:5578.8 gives 41.56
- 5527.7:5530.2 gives 40.94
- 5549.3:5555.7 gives 35.35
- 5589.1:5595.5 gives 48.74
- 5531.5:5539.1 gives 41.02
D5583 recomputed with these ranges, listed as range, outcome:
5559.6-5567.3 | 36.12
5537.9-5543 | 50.65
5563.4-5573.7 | 38.54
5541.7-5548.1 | 37.99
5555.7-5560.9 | 34.89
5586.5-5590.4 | 37.81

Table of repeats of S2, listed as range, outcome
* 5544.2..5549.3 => 32.1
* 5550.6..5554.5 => 32.8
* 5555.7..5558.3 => 24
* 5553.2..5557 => 25.3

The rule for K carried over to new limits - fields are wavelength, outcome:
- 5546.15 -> 28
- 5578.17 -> 36.82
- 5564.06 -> 32.98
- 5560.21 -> 34.89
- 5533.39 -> 32.21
